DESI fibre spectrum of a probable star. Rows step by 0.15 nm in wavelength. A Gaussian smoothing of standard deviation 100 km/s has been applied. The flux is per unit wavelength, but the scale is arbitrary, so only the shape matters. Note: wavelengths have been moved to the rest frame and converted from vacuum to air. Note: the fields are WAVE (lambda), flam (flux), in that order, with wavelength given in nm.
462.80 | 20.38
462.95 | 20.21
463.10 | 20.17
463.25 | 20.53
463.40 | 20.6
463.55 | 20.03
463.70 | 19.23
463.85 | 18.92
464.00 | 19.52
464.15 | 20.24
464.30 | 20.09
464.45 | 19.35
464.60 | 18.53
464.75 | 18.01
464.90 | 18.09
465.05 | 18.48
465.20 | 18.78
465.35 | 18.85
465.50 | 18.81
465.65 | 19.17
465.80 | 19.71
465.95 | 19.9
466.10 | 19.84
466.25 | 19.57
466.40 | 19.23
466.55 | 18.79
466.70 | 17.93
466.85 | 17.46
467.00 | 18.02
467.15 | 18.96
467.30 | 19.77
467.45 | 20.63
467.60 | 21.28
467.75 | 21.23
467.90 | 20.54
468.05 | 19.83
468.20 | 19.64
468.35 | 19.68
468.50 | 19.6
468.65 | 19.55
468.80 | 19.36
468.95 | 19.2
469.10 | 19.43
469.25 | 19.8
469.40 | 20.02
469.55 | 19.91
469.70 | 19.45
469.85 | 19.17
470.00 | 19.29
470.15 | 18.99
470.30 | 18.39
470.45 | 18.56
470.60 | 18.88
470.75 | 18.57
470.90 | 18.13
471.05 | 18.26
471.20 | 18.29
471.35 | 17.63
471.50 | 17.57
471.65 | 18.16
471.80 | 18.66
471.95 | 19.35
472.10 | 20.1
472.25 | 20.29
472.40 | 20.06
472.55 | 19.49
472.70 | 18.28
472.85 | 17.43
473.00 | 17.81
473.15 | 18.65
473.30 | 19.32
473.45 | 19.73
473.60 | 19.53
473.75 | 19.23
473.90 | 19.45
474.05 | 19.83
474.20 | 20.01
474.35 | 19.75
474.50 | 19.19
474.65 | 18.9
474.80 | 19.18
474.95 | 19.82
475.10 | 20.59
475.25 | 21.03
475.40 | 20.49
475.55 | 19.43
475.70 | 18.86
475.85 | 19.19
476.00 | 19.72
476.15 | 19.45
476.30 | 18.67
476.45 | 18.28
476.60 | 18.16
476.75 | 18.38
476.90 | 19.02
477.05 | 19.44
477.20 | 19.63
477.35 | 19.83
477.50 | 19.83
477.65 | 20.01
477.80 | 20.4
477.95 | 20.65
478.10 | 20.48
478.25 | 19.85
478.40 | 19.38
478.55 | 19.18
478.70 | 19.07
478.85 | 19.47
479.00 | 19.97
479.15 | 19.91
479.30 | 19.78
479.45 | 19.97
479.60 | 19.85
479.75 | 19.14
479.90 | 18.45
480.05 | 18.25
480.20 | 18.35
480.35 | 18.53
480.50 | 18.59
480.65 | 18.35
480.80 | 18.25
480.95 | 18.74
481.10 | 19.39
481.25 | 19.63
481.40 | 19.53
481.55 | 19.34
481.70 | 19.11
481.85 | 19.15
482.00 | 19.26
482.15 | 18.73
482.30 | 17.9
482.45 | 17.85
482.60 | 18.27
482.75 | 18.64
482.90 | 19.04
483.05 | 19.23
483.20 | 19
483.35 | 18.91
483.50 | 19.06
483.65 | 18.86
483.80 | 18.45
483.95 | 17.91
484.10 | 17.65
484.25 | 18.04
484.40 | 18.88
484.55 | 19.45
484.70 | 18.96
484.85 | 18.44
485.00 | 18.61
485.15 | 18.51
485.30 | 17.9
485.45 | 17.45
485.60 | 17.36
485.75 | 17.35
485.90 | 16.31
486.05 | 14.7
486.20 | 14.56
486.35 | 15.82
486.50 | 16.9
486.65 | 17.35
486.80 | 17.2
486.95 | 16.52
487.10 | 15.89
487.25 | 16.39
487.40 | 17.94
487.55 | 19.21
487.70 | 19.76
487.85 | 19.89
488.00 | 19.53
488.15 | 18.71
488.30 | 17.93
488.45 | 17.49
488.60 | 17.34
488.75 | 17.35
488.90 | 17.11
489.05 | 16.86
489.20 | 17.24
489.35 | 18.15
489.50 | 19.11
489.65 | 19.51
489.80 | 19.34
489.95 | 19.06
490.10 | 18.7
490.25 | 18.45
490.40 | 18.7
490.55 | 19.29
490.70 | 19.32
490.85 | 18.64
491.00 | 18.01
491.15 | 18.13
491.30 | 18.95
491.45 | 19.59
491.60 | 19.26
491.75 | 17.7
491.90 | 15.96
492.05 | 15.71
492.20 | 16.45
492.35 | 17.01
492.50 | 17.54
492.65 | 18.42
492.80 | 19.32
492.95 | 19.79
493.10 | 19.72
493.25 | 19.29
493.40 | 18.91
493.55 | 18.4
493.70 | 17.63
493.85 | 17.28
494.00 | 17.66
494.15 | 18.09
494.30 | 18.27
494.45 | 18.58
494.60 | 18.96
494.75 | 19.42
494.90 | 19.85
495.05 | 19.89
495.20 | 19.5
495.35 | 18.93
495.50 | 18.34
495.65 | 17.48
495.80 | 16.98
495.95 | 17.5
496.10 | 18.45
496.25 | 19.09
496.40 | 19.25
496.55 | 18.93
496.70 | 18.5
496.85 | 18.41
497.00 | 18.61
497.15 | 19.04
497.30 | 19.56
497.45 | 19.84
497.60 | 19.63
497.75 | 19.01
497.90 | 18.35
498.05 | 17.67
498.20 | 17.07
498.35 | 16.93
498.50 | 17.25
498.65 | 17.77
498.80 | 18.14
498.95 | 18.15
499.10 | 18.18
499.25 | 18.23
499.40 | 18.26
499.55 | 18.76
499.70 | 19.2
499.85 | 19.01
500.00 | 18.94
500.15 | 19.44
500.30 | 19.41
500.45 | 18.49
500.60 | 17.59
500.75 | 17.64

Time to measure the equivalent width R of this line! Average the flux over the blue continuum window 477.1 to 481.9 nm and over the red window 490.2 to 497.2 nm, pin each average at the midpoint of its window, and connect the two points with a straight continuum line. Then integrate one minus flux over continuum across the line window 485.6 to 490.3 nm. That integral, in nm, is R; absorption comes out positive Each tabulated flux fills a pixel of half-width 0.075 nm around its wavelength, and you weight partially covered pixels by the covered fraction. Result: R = 0.29 nm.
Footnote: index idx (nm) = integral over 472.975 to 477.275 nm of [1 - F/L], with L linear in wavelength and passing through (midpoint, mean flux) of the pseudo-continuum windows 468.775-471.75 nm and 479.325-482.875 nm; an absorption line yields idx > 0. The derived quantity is -0.12 nm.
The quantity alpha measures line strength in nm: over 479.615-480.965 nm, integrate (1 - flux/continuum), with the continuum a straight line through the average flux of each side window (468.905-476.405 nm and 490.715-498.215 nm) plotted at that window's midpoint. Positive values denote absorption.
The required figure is 0.03 nm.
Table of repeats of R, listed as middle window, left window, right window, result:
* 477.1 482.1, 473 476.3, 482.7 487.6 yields -0.180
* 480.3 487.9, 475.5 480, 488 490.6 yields 0.260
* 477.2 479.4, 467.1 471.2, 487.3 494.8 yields -0.096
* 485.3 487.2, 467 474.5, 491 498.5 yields 0.224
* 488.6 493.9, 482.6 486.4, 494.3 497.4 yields 0.049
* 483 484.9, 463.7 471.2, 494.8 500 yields 0.018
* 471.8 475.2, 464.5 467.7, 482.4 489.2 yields -0.137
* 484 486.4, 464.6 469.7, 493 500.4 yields 0.172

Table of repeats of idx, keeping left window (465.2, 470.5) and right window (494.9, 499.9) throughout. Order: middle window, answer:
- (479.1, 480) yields -0.02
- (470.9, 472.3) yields 0.05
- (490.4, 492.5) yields 0.08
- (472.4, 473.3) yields 0.03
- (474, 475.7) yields -0.05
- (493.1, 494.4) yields 0.02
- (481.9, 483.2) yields 0.02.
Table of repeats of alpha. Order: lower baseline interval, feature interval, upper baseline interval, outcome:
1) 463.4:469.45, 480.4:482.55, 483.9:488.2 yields -0.089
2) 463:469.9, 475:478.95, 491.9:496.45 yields -0.109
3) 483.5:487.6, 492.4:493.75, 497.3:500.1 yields -0.056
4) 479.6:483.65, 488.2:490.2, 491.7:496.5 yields 0.043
